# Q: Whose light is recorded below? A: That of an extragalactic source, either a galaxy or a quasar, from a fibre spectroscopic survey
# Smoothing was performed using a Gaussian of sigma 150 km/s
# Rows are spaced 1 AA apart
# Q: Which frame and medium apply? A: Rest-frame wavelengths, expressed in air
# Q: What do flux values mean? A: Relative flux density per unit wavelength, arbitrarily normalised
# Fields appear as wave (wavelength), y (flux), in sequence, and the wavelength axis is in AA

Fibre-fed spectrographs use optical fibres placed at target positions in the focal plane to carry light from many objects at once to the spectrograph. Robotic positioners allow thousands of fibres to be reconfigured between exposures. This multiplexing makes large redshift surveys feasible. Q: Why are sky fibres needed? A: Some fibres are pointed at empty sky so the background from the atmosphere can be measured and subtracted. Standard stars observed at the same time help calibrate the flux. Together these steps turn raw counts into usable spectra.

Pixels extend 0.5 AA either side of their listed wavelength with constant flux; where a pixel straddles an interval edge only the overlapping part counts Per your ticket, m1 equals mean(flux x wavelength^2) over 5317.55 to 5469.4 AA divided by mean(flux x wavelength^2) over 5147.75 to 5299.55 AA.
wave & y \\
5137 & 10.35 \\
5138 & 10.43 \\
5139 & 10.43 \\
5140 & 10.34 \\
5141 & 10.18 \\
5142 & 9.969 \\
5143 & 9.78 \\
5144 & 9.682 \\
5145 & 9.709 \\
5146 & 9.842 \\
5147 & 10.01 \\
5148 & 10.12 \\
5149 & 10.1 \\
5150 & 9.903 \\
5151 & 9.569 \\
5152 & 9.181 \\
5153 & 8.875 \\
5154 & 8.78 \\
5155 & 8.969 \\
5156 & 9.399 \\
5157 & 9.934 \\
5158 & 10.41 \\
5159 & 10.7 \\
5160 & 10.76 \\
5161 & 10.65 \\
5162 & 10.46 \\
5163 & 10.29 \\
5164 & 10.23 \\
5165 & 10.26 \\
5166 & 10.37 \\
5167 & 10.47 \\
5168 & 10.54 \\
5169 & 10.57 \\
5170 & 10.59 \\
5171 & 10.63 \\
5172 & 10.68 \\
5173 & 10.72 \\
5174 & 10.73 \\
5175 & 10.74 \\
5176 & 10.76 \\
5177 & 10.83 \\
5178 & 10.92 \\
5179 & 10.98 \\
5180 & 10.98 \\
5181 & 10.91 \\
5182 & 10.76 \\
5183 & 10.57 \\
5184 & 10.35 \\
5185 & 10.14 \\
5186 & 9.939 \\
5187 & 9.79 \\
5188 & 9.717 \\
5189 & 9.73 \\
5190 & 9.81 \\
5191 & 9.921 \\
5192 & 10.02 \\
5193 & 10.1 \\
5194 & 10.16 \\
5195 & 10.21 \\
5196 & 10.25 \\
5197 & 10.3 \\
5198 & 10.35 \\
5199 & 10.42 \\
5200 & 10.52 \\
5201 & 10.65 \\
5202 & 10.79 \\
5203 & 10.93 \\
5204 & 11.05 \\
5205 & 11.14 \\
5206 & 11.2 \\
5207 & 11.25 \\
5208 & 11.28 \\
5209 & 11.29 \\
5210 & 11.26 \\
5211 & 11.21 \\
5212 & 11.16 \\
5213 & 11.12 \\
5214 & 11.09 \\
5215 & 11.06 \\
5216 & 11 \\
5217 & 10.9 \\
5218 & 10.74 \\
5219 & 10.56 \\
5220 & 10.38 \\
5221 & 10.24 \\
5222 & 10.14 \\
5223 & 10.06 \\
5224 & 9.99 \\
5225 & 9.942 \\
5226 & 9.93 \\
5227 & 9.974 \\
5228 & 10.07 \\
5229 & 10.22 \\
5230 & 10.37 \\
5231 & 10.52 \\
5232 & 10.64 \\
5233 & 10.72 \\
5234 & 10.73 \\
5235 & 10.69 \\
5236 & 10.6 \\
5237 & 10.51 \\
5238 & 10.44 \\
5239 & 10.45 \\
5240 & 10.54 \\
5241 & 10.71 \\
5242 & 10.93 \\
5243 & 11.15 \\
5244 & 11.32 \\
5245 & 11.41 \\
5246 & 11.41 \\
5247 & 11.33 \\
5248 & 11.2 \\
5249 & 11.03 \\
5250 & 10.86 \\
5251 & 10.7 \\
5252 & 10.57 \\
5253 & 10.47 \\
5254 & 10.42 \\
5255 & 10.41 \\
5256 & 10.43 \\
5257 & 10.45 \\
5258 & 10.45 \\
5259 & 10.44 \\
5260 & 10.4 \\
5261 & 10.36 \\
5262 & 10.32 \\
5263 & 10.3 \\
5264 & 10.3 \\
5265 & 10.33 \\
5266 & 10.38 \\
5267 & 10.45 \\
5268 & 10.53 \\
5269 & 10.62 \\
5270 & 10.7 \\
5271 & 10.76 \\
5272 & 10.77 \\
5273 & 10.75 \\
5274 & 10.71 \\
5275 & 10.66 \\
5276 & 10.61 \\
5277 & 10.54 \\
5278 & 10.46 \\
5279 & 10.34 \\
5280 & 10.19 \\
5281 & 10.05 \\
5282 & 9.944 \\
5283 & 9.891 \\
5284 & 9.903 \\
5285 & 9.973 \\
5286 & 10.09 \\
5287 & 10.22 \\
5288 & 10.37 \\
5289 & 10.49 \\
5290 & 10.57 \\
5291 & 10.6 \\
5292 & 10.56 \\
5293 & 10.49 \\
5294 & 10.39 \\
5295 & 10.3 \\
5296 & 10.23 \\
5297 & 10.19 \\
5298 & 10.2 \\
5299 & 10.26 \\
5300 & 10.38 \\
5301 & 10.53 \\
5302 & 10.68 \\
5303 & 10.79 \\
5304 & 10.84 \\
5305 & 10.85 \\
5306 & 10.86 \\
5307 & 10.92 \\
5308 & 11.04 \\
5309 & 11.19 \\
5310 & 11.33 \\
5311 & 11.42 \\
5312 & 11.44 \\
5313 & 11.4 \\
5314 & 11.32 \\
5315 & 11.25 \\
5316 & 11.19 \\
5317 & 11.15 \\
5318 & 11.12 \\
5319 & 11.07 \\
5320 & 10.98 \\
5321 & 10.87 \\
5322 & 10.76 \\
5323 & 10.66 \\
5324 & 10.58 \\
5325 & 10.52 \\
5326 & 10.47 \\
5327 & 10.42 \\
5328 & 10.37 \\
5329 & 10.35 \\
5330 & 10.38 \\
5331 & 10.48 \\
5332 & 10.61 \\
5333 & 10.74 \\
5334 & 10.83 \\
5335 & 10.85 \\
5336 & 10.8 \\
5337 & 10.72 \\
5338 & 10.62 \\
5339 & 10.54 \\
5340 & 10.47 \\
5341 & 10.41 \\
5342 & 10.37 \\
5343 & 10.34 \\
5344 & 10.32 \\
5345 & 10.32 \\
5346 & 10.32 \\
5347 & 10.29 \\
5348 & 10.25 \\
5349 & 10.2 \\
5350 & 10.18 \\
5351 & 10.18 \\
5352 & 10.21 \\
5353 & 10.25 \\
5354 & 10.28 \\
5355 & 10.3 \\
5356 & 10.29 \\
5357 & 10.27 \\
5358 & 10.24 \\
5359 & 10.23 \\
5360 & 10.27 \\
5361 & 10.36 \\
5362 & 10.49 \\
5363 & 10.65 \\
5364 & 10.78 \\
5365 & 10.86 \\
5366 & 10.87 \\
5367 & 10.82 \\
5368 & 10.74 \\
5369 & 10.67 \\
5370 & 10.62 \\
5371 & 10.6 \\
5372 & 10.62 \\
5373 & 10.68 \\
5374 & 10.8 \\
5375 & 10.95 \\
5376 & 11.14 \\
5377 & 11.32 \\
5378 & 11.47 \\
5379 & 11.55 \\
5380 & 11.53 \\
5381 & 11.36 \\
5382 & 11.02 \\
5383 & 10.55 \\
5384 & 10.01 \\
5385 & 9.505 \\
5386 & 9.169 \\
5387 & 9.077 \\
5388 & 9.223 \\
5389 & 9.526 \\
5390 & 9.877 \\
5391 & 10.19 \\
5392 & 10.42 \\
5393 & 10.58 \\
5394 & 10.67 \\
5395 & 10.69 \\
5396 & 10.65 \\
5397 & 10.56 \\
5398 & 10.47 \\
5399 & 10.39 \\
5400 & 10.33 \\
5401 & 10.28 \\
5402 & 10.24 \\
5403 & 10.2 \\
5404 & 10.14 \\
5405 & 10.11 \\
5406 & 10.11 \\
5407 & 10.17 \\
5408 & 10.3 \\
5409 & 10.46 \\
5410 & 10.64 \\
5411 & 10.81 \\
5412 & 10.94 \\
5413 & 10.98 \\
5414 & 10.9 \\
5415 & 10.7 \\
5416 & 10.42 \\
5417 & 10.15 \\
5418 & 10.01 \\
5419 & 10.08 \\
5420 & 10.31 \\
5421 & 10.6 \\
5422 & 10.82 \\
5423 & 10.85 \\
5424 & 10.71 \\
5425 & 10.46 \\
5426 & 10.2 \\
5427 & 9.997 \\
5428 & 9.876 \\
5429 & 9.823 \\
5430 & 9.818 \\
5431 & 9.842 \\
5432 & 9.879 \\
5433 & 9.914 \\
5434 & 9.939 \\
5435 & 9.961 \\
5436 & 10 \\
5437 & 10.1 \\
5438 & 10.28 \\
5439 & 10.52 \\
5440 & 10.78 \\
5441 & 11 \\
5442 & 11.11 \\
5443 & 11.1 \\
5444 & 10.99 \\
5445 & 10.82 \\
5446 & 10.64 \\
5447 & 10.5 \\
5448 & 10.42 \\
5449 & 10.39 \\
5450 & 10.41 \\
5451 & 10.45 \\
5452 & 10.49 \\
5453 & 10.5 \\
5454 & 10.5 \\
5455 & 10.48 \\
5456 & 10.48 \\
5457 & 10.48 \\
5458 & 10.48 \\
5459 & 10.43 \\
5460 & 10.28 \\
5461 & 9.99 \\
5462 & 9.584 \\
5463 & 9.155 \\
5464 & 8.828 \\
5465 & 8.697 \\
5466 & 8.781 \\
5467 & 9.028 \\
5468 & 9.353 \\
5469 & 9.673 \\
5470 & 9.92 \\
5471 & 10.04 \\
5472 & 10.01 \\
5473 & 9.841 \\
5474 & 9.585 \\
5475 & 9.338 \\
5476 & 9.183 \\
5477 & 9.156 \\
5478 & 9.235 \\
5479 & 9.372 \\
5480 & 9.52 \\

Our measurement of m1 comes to 1.06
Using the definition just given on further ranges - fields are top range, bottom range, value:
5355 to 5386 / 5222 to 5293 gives 1.06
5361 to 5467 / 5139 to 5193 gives 1.12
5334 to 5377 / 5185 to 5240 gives 1.06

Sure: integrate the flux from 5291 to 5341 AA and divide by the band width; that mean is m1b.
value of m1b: 10.7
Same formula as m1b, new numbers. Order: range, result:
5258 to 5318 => 10.6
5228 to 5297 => 10.5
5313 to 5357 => 10.6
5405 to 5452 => 10.4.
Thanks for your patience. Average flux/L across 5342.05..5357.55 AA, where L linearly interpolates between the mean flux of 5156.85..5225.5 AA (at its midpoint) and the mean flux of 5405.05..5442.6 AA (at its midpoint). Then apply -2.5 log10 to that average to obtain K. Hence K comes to 0.016 mag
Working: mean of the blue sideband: 10.6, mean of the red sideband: 10.4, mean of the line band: 10.3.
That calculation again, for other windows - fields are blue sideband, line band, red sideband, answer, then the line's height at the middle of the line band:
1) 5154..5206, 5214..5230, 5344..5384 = 0.01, 10.5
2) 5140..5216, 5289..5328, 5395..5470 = -0.05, 10.3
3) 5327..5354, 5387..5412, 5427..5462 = 0.01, 10.4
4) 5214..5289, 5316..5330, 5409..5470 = -0.03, 10.4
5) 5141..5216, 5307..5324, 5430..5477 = -0.09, 10.2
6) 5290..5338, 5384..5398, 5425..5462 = 0.05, 10.5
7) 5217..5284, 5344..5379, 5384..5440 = -0.02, 10.3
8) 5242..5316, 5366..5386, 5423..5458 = -0.03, 10.5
